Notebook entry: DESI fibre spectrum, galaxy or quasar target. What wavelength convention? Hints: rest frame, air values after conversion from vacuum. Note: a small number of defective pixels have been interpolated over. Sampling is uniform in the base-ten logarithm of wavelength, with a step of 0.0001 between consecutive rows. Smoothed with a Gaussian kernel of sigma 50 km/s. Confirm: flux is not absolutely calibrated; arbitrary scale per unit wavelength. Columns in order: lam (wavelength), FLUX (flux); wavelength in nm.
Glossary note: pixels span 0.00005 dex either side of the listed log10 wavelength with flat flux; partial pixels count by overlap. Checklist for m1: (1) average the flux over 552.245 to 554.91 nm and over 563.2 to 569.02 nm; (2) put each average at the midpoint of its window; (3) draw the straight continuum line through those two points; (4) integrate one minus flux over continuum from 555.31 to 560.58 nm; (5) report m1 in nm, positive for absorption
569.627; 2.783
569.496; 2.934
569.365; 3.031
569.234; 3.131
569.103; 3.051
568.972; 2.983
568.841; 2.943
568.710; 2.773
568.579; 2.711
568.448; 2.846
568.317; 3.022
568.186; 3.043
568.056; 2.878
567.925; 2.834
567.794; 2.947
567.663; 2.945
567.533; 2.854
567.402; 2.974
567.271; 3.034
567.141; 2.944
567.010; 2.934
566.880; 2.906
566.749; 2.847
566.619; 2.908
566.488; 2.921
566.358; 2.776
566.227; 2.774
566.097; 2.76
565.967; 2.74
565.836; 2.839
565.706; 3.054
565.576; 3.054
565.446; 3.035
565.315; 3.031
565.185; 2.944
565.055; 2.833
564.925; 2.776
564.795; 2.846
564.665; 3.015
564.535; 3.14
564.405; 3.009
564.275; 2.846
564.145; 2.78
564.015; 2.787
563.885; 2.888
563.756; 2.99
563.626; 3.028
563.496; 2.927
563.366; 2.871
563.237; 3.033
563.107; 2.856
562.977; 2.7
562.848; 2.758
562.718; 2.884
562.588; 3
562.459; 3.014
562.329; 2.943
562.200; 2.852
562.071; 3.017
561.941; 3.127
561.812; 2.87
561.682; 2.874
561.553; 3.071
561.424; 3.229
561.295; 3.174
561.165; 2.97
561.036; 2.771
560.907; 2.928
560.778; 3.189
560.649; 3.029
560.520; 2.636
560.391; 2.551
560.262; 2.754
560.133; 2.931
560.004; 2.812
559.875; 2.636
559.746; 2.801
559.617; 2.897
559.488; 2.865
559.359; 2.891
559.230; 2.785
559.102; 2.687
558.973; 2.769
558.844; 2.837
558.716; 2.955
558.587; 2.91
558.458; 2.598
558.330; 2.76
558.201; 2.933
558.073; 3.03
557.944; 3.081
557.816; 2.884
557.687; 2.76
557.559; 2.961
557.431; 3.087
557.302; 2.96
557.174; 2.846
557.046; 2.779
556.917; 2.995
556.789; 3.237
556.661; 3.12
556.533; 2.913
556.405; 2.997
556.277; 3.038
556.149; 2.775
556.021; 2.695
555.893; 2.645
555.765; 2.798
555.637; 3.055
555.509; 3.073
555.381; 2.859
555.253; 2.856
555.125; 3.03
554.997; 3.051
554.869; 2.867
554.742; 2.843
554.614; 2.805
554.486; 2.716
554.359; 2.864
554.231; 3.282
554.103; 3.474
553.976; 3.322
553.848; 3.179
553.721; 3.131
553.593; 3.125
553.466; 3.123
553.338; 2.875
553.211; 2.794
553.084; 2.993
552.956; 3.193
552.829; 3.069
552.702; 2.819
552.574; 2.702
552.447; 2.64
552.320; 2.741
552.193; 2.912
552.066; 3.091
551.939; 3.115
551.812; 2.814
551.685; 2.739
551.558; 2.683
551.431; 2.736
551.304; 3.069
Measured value 0.16 nm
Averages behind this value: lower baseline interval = 2.98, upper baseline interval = 2.91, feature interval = 2.87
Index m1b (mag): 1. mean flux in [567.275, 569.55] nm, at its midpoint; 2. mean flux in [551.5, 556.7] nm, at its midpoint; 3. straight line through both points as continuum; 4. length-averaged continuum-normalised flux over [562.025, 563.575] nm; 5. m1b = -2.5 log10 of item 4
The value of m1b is 0.01 mag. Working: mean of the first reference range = 2.95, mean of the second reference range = 2.94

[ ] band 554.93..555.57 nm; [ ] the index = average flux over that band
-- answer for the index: 2.97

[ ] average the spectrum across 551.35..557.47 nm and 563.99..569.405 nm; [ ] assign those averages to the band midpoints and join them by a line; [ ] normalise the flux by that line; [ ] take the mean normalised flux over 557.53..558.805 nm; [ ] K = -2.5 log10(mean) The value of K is 0.02 mag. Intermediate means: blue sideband 2.95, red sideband 2.92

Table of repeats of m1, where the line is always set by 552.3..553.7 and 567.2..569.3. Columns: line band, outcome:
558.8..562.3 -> 0.05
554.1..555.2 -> -0.01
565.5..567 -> 0.03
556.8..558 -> 0.00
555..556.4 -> 0.02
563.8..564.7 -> 0.00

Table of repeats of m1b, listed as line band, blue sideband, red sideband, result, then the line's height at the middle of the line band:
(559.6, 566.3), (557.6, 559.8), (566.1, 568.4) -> -0.01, 2.88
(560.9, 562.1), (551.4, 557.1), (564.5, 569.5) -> -0.03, 2.93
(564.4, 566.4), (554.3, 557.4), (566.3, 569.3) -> 0.00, 2.92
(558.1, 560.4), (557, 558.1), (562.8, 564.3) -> 0.04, 2.92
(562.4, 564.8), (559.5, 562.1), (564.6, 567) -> -0.01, 2.9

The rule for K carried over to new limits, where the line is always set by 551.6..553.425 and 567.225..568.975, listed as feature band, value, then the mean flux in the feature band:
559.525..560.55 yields 0.05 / 2.76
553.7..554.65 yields -0.08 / 3.1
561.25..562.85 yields -0.03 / 2.99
